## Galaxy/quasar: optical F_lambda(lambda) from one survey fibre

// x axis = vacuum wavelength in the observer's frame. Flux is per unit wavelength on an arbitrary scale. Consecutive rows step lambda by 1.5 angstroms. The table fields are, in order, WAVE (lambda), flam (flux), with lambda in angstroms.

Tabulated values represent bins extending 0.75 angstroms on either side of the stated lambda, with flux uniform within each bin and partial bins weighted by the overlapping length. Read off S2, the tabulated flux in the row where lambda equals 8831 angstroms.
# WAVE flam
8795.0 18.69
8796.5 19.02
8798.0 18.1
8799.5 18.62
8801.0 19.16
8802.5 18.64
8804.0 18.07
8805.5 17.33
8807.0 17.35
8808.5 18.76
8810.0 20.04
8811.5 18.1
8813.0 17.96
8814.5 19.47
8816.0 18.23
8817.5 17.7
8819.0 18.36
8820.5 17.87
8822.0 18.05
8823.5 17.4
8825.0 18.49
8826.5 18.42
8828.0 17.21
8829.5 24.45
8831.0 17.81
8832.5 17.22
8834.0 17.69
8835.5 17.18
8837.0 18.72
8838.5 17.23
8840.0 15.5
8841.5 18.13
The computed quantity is 17.81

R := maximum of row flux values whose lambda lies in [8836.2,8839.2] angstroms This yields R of 18.72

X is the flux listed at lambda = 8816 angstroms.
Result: 18.23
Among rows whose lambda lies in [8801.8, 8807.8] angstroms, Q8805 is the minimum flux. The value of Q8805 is 17.33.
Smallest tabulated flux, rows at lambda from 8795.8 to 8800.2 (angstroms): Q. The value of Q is 18.1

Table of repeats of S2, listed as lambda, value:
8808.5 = 18.76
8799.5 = 18.62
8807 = 17.35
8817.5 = 17.7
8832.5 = 17.22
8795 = 18.69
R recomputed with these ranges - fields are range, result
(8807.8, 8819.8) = 20.04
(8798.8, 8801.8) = 19.16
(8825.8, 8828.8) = 18.42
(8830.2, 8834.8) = 17.81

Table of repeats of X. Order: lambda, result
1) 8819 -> 18.36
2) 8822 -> 18.05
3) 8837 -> 18.72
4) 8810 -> 20.04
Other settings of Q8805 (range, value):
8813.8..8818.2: 17.7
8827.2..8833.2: 17.21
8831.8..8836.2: 17.18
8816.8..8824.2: 17.4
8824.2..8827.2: 18.42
